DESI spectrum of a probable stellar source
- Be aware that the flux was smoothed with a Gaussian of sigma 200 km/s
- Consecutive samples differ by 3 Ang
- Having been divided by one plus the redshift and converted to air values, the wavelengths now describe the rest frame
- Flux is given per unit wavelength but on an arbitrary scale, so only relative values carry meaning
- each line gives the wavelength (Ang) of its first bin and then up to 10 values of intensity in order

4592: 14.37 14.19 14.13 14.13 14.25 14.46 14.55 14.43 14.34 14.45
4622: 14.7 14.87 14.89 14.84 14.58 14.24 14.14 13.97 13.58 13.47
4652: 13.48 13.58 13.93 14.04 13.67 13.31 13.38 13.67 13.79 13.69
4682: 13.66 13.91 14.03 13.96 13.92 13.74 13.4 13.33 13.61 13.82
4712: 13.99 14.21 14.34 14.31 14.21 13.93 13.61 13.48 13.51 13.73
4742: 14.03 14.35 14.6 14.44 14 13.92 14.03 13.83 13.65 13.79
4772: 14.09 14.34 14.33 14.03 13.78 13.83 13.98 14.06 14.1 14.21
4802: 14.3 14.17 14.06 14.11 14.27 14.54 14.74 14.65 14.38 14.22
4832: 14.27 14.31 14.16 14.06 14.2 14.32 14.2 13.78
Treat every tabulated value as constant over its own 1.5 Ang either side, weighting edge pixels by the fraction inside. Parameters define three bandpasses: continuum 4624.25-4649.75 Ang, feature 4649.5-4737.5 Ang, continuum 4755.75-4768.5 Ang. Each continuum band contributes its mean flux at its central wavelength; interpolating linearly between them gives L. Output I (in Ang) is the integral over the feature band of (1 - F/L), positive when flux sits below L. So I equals 2.00 Ang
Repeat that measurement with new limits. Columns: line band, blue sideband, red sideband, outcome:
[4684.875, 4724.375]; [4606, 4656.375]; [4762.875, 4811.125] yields 0.72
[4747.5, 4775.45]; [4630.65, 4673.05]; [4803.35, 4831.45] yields 0.27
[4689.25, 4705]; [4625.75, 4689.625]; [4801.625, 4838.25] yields 0.38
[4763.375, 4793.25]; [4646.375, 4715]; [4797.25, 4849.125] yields 0.27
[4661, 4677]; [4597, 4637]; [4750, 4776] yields 0.81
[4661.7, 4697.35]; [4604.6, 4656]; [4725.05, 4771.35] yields 1.00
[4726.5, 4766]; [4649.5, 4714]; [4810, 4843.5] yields 0.12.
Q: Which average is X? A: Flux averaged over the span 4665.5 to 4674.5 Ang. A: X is 13.5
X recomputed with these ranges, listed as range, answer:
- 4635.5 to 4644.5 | 14.1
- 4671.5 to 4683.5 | 13.7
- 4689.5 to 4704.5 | 13.7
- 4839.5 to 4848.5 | 14.2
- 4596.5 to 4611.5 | 14.3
